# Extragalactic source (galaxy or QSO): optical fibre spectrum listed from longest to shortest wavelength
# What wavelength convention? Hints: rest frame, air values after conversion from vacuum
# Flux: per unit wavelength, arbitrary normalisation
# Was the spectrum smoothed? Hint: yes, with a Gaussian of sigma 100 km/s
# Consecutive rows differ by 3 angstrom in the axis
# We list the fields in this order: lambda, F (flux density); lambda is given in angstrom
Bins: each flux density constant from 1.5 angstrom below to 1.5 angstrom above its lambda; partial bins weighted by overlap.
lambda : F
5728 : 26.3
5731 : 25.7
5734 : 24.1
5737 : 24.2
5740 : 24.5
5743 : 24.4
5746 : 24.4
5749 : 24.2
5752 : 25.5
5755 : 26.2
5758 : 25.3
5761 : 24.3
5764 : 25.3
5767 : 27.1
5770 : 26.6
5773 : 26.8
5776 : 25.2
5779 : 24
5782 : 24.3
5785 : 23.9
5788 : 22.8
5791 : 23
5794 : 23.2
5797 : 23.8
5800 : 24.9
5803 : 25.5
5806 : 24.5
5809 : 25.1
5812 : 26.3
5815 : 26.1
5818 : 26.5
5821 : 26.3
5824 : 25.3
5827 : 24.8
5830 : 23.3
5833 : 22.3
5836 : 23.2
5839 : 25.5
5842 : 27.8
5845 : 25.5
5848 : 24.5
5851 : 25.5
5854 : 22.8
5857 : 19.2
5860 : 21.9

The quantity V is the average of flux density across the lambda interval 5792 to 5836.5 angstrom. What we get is 24.8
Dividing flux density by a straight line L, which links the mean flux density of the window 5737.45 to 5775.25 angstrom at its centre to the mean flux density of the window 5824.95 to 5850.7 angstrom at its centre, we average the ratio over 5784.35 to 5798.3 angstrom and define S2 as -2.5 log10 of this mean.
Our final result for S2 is 0.08 mag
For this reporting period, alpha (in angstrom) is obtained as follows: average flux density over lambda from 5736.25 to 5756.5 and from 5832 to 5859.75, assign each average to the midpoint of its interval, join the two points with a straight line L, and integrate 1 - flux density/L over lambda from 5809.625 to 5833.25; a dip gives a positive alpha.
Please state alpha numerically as -1.1 angstrom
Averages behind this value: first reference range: 24.8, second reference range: 24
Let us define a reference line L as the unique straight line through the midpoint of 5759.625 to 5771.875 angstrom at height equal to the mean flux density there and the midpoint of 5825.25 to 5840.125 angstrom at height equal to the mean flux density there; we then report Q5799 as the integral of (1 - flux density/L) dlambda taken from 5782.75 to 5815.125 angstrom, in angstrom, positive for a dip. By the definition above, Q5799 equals 0.6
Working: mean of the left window 25.9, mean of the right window 23.8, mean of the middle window 24.4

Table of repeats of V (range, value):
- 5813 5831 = 25.5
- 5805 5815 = 25.5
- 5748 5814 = 24.9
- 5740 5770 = 25.2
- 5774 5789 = 24.2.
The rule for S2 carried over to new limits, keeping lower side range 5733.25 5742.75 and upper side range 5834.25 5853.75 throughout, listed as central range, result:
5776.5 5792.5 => 0.043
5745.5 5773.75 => -0.048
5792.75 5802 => 0.031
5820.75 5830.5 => 0.003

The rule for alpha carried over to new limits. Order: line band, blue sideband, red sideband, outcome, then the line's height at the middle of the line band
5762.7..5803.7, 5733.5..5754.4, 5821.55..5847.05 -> -0.12 angstrom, 24.7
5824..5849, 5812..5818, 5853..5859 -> -1.34 angstrom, 23.5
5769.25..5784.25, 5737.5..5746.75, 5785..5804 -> -0.76 angstrom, 24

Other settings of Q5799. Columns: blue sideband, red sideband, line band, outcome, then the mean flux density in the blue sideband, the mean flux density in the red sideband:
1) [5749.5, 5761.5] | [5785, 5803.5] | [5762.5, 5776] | -0.8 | 25.3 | 23.8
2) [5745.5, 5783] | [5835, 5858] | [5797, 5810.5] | 0.0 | 25.4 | 24.4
